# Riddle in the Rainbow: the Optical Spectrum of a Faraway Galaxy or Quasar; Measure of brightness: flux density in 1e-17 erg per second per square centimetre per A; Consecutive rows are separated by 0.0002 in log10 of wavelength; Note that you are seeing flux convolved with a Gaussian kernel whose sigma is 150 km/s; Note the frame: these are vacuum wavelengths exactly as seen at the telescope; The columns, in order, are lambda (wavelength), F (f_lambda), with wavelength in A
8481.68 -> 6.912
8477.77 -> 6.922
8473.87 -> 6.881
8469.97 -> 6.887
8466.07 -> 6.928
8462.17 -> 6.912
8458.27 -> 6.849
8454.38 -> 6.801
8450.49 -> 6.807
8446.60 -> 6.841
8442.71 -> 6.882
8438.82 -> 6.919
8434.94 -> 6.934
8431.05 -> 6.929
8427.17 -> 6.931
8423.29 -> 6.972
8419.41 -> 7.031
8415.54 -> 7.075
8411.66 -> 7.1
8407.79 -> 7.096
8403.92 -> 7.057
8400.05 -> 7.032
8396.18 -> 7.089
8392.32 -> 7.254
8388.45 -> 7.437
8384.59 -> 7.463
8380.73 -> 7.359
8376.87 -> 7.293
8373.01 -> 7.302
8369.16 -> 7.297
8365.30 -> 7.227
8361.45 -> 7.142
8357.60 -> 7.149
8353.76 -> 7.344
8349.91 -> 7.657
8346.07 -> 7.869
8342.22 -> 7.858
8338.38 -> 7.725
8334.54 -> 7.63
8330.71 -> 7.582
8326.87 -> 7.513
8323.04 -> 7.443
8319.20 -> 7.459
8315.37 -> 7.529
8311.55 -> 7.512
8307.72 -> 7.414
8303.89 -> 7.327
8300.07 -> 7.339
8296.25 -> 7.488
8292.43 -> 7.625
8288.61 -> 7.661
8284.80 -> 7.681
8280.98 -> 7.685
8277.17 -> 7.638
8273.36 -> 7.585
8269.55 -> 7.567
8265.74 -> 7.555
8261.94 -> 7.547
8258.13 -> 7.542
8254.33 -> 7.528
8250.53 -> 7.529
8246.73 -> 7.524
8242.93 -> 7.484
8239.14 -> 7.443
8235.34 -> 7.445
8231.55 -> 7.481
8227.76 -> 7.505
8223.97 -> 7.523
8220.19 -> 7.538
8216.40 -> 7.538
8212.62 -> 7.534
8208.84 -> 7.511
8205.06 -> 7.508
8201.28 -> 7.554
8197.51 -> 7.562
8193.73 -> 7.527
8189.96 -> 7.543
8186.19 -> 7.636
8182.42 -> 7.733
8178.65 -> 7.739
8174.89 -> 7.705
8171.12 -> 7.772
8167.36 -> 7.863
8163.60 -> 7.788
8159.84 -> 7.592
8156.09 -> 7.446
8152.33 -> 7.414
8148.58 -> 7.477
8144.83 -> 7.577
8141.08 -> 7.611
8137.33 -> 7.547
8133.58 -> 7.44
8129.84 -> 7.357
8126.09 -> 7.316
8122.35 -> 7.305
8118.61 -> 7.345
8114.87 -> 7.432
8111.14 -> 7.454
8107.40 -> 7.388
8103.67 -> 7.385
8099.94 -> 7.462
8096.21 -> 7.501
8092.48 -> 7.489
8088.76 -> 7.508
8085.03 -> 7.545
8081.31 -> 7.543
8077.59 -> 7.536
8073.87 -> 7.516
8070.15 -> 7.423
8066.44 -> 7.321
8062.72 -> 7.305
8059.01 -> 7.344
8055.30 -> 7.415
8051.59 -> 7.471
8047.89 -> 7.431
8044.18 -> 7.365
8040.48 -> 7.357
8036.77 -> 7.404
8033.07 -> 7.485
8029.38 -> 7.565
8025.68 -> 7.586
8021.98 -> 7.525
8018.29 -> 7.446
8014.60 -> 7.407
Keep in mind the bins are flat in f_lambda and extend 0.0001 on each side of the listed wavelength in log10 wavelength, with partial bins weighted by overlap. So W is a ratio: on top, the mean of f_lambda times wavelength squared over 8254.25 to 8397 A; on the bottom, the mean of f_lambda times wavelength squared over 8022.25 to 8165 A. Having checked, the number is 1.1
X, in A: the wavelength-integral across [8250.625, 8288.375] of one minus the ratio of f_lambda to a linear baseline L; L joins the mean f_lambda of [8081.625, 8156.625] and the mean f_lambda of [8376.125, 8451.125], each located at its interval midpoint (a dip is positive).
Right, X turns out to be -1.7 A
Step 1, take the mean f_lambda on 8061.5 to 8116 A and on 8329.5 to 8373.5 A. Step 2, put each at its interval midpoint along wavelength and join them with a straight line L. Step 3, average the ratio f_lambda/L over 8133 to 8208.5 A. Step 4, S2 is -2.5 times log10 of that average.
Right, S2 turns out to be -0.02 mag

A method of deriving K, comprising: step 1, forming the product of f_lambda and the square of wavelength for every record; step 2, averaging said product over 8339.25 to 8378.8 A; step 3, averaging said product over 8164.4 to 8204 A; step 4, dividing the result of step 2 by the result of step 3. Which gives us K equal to 1.01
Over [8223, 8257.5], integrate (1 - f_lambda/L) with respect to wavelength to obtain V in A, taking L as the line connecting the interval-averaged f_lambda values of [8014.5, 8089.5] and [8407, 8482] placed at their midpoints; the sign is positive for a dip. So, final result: -1.42 A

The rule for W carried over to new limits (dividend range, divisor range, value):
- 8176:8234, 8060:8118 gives 1.04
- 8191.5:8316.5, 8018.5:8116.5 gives 1.06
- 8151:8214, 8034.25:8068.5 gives 1.07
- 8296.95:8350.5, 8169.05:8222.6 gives 1.03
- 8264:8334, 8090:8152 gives 1.06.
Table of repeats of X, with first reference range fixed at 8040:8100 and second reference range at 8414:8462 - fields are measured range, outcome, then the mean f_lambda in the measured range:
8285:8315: -1.61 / 7.5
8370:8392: -1.14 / 7.36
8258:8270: -0.65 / 7.55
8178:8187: -0.52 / 7.7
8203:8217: -0.54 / 7.52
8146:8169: -0.86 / 7.6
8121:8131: 0.05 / 7.32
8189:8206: -0.65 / 7.54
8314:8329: -0.86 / 7.48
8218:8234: -0.64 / 7.51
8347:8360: -0.69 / 7.42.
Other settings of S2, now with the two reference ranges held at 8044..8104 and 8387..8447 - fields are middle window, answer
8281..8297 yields -0.06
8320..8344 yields -0.07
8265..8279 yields -0.06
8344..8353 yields -0.09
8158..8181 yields -0.06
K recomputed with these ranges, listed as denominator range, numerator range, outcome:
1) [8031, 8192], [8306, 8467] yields 1.03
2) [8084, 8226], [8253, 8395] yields 1.04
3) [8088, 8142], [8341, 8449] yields 1.04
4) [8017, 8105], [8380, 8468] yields 1.03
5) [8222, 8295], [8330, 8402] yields 1.01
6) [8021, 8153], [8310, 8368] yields 1.07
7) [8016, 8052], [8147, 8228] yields 1.06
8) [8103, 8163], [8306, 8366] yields 1.06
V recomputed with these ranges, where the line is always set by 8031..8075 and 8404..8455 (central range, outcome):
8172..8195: -1.29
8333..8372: -2.41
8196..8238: -1.80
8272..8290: -1.31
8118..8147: -0.53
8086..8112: -0.39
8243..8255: -0.59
